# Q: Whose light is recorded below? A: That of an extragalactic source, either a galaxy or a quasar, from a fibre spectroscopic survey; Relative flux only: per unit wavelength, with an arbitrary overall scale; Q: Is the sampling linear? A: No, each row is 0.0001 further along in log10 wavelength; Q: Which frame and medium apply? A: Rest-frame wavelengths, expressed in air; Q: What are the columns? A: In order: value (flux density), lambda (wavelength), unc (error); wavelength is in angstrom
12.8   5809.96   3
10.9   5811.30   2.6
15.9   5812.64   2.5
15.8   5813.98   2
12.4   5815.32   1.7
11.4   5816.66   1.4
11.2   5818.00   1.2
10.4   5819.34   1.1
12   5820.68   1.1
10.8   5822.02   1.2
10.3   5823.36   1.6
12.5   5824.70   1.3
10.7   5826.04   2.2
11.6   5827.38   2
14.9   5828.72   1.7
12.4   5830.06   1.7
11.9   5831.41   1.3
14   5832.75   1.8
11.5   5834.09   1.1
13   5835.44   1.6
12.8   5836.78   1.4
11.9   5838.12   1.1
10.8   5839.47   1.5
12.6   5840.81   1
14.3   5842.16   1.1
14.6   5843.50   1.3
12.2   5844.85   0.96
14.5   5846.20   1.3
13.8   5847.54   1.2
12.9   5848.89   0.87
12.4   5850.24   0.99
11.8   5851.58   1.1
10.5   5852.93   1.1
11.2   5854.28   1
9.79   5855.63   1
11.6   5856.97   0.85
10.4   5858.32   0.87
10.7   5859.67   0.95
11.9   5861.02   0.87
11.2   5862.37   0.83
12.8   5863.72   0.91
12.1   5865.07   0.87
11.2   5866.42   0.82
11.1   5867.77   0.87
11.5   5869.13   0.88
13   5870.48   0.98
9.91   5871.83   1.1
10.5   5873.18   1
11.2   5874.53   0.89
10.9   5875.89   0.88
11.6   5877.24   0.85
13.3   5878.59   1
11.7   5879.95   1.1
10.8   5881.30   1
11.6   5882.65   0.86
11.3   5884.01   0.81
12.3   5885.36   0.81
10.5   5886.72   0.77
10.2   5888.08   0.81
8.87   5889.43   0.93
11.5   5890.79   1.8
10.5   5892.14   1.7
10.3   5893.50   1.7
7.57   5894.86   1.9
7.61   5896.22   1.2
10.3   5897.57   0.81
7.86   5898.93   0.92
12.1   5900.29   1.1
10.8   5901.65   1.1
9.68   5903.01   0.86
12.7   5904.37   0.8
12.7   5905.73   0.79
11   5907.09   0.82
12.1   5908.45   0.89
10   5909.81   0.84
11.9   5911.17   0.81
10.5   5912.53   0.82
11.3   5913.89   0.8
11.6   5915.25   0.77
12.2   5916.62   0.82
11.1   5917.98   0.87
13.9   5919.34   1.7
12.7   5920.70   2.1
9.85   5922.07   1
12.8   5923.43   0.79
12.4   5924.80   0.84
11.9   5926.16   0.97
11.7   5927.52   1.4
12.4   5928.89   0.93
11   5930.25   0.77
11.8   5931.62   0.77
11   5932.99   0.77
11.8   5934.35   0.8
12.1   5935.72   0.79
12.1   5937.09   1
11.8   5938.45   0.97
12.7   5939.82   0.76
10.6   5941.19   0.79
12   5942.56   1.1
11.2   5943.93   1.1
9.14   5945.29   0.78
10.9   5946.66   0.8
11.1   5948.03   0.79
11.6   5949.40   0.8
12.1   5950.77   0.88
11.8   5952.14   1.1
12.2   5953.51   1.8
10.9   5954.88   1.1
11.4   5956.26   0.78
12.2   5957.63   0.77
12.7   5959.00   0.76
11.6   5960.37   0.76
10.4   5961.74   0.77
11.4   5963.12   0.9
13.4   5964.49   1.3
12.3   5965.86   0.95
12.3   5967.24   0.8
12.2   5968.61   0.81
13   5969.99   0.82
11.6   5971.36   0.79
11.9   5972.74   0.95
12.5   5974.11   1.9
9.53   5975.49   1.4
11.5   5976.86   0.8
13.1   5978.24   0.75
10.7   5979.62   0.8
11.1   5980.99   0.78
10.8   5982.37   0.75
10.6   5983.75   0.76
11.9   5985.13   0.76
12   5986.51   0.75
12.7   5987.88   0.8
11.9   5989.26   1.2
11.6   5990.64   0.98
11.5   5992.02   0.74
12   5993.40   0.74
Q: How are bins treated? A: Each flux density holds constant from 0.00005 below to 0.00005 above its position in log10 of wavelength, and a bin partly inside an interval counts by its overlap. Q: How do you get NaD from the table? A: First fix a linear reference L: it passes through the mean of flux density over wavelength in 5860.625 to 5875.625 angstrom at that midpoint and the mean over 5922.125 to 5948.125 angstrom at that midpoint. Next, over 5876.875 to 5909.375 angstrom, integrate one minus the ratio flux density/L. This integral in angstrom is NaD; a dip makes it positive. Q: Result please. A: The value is 2.1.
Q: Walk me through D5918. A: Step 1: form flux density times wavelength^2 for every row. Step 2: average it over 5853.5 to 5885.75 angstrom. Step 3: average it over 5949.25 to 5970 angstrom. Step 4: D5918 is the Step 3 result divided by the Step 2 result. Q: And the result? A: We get 1.08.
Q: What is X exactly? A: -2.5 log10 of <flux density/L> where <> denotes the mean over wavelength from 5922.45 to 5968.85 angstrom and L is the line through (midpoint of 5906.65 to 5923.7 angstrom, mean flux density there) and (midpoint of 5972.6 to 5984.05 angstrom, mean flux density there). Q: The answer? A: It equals -0.02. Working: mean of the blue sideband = 11.6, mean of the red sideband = 11.3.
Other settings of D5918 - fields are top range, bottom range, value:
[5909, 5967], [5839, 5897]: 1.05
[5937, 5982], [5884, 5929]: 1.07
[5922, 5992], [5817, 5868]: 1.01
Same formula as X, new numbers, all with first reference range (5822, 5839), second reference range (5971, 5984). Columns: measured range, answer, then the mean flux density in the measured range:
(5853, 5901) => 0.10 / 10.9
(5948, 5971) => -0.04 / 11.9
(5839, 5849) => -0.10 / 13.3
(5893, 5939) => 0.04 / 11.3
